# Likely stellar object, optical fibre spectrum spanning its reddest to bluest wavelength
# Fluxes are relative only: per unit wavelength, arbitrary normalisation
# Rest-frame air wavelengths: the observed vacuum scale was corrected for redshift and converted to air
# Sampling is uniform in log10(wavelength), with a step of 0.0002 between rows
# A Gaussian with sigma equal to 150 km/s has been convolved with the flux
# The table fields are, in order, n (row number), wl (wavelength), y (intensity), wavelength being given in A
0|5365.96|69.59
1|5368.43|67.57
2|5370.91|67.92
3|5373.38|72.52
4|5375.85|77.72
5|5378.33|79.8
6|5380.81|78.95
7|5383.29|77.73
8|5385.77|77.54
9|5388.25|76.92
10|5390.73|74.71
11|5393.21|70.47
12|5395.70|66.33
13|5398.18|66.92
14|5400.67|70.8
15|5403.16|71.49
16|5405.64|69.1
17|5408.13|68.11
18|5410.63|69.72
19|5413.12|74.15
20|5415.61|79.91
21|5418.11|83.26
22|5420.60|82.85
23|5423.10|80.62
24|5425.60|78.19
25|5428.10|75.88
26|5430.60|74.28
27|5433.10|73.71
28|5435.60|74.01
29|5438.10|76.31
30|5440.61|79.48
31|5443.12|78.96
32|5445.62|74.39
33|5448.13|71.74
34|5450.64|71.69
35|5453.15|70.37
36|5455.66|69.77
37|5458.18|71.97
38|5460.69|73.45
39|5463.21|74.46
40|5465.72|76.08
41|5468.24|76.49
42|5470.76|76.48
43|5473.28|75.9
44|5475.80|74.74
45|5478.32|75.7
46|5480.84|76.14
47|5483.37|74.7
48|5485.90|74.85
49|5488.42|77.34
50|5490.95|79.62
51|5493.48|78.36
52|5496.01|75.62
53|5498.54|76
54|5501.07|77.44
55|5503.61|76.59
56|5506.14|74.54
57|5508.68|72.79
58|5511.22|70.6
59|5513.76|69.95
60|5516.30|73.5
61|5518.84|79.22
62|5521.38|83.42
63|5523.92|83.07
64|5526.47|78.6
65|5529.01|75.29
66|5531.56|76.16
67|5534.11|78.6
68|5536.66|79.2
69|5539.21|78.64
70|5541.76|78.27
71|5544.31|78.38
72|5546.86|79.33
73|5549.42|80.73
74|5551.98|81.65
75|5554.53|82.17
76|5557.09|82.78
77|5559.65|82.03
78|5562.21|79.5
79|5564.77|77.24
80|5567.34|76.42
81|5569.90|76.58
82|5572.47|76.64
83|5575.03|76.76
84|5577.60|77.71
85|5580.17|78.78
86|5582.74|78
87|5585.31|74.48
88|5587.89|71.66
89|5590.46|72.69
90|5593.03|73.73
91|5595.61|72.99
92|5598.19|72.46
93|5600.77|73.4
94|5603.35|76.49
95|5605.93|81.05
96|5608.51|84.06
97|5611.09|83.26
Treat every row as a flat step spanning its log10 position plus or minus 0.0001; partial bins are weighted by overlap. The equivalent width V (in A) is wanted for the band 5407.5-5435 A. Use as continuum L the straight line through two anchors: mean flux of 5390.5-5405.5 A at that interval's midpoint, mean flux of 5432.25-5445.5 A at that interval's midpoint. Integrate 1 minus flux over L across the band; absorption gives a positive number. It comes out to -1.1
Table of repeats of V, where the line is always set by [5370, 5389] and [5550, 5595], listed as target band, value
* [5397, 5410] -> 1.21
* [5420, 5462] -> 0.90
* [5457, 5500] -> 0.64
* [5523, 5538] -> -0.21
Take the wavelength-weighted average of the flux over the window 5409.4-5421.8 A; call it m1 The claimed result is 78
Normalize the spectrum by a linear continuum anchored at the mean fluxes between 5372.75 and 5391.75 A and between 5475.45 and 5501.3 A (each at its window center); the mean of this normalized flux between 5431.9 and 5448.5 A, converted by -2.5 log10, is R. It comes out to 0.01 mag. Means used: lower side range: 77.2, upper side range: 76.4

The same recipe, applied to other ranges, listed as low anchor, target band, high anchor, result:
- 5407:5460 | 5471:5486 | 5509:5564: 0.02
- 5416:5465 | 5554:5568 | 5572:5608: -0.06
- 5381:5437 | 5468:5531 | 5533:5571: 0.02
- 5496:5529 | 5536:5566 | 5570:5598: -0.06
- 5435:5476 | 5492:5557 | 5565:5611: -0.03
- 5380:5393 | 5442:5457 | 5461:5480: 0.05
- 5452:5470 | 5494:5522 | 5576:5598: -0.02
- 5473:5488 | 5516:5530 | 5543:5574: -0.02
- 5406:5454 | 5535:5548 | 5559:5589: -0.03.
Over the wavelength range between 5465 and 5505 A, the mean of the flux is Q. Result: 76.4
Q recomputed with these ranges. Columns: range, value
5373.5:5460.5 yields 74.6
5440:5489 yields 74.6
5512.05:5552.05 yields 78.2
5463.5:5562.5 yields 77.4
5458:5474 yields 75.2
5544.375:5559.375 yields 81.1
